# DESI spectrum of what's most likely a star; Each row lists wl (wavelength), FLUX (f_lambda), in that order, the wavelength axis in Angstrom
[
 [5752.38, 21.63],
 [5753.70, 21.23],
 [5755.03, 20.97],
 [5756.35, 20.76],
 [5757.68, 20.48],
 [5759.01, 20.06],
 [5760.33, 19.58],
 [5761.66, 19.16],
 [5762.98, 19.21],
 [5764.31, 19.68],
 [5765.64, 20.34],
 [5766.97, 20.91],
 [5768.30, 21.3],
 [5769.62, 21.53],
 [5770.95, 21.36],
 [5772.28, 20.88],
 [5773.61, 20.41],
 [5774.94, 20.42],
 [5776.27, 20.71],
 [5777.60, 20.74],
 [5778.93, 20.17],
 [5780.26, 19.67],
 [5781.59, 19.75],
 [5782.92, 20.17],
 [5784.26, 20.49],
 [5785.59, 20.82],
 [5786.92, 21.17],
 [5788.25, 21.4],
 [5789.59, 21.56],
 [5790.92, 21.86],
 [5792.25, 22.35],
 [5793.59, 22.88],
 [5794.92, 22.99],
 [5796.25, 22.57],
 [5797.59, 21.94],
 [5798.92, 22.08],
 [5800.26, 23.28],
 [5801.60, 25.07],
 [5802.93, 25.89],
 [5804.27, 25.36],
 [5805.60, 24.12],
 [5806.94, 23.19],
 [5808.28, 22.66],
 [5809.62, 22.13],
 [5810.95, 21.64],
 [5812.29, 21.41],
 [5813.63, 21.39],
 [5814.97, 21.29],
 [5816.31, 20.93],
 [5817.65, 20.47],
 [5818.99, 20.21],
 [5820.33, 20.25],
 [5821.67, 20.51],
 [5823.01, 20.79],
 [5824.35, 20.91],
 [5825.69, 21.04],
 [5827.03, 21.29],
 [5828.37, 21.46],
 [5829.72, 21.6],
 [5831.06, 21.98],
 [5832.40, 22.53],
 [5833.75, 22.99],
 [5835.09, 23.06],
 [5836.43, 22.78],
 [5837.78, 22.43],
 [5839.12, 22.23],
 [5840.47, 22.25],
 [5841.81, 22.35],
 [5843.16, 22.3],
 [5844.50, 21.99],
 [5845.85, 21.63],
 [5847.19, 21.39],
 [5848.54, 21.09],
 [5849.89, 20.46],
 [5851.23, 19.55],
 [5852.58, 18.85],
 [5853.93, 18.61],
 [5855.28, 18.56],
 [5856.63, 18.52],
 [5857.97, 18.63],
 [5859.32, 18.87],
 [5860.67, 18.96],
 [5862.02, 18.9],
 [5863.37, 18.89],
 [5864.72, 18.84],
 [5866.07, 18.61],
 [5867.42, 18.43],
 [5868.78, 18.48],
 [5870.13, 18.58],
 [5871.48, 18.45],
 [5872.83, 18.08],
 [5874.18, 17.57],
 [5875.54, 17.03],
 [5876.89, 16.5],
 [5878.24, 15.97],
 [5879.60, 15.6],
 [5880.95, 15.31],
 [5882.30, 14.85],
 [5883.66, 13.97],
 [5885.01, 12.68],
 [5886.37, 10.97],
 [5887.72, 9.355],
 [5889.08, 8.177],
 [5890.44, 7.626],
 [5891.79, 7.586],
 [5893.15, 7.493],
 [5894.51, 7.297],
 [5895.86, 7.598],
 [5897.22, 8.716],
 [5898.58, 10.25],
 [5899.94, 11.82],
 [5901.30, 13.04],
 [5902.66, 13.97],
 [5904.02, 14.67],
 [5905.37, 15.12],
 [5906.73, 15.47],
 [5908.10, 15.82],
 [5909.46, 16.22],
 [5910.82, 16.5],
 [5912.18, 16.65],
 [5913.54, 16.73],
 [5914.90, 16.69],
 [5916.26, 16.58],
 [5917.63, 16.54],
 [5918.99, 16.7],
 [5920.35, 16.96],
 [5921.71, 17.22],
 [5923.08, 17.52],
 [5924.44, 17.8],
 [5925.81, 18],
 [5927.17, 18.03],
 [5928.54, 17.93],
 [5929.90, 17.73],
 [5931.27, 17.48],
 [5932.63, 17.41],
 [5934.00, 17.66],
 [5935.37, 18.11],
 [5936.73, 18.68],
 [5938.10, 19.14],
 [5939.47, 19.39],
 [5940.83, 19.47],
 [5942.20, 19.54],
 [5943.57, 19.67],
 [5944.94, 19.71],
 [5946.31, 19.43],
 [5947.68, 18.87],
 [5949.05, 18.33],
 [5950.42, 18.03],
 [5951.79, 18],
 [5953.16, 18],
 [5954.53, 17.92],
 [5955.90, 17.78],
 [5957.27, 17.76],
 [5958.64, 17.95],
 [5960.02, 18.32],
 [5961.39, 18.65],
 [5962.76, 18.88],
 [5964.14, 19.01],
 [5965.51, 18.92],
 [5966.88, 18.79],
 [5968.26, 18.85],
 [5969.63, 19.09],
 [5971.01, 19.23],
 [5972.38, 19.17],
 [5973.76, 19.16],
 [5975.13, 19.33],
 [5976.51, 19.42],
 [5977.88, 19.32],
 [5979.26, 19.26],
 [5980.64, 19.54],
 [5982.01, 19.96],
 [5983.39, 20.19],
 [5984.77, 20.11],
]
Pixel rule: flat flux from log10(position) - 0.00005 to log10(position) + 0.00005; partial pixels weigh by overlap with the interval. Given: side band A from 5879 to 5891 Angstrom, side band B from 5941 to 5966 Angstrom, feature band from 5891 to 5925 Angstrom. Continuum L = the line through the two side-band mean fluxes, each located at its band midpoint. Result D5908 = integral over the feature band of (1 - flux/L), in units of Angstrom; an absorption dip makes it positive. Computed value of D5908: 1.0 Angstrom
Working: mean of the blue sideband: 12.1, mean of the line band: 14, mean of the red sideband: 18.6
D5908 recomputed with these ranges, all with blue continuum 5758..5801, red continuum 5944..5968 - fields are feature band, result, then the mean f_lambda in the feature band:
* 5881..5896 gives 7.2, 10.1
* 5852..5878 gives 1.9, 18.3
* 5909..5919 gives 1.3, 16.6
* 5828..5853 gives -2.0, 21.8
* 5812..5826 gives -0.3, 20.8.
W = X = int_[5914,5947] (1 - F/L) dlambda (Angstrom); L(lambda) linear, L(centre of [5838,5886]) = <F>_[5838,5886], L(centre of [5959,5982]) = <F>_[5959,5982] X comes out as 1.5 Angstrom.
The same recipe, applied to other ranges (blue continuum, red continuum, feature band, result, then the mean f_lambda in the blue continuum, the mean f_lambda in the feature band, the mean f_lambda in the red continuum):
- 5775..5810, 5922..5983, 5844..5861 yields 0.8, 22.1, 19.8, 18.6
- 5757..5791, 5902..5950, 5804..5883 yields -4.4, 20.5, 20.2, 17.5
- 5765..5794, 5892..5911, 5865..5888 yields -3.3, 20.9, 16.1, 12.2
